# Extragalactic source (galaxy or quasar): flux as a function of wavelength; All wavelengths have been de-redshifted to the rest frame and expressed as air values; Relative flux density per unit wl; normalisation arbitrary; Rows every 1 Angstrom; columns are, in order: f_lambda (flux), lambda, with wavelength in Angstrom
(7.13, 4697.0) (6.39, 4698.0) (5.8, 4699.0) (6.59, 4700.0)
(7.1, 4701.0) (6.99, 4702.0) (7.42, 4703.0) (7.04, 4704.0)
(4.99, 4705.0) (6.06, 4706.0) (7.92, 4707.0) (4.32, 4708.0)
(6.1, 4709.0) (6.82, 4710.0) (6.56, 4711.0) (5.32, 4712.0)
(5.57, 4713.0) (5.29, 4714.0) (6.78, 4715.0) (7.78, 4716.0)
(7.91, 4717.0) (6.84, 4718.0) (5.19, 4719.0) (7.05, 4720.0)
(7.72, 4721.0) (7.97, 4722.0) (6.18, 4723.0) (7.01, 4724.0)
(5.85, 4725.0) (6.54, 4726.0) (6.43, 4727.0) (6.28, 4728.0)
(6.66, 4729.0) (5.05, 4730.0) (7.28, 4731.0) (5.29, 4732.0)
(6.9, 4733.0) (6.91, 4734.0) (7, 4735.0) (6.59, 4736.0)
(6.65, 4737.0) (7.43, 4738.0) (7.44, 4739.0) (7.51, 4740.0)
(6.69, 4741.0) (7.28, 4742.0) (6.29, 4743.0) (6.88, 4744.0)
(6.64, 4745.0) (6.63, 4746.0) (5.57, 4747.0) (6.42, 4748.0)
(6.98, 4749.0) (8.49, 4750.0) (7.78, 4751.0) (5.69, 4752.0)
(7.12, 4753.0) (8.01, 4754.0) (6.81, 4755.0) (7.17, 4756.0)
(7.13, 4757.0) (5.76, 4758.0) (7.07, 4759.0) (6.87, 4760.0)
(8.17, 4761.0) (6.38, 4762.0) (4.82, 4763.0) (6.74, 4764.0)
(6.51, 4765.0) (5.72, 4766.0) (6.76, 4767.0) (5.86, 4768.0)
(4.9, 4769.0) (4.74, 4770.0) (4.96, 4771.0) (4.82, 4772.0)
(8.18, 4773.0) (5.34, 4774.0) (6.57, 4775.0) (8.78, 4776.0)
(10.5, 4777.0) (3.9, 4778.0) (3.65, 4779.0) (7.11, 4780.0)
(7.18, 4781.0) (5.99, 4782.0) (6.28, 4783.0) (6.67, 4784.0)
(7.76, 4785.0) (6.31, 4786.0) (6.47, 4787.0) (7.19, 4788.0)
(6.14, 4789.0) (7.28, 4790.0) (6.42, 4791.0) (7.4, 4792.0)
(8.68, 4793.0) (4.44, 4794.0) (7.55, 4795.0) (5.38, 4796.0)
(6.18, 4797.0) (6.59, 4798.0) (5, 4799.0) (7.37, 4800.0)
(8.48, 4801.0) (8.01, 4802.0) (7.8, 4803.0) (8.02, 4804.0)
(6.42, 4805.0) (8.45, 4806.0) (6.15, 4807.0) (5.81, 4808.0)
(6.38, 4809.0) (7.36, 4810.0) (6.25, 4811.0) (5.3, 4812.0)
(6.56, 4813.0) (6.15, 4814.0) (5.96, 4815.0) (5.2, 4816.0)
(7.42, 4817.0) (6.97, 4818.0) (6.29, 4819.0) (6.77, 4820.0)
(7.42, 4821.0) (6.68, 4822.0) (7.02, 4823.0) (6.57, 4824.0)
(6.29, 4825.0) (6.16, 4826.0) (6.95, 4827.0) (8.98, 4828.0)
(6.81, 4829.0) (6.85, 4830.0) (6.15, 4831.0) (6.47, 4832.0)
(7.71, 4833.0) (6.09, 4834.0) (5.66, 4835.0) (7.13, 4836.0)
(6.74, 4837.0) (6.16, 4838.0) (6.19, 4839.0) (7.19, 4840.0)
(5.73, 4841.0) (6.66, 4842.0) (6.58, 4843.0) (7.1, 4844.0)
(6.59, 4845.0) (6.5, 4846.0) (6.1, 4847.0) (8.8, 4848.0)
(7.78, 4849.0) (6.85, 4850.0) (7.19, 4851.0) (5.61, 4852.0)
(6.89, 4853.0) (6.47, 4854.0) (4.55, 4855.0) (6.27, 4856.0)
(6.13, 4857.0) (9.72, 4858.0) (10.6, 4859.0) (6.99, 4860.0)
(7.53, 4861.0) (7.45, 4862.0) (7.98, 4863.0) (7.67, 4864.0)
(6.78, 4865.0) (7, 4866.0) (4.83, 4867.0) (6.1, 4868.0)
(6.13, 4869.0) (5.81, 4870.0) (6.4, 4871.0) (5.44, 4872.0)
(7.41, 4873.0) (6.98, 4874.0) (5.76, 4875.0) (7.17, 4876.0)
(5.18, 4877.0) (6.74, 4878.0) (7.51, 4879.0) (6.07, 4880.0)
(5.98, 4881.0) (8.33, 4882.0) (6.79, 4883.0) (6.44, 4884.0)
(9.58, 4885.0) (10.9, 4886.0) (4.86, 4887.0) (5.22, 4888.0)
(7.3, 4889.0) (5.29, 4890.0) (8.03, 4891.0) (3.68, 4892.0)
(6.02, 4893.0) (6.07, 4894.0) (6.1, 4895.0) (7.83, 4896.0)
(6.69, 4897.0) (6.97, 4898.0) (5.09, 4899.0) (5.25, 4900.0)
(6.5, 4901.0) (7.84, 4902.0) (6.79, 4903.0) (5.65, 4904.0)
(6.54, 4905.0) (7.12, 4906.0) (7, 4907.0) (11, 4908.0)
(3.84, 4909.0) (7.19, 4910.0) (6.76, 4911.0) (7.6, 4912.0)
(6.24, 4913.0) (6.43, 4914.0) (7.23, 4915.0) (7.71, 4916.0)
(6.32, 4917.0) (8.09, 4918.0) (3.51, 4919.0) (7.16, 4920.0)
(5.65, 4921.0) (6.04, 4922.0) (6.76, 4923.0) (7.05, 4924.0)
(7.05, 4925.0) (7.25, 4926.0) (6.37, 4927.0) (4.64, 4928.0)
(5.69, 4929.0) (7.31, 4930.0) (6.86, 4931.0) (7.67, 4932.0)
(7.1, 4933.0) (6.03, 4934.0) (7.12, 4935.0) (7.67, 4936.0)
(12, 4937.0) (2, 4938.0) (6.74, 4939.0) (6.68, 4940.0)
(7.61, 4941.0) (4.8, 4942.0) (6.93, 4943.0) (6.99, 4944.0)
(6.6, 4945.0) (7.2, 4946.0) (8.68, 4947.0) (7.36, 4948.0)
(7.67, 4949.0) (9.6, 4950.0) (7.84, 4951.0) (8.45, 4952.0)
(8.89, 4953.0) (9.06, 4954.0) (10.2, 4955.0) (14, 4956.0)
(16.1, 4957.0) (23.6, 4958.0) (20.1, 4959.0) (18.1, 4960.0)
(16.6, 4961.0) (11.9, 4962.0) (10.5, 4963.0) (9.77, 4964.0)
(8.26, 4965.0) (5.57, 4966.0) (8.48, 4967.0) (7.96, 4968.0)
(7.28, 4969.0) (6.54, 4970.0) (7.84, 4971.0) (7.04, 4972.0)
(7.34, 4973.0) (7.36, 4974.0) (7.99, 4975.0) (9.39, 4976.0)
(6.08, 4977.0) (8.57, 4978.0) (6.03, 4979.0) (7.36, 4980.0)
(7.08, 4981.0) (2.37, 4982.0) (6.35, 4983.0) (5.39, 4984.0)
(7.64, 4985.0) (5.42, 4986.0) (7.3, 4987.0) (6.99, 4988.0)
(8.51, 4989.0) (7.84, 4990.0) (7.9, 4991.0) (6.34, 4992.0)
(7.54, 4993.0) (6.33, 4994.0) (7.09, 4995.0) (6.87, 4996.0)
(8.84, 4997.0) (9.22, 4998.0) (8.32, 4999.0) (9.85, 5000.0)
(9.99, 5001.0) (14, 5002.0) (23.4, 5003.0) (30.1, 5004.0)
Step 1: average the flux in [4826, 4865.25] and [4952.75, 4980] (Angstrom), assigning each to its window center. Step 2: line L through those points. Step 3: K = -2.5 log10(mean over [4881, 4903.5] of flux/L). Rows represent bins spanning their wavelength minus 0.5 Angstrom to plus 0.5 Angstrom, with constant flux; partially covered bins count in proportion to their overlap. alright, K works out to 0.23 mag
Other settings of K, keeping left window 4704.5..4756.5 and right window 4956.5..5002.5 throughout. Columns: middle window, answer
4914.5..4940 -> 0.260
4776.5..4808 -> 0.069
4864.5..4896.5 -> 0.223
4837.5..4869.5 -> 0.136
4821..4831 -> 0.095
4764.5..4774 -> 0.205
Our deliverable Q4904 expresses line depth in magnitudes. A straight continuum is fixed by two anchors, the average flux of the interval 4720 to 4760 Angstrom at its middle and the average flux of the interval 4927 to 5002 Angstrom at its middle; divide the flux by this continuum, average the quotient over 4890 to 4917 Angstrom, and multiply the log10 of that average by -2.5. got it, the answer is 0.20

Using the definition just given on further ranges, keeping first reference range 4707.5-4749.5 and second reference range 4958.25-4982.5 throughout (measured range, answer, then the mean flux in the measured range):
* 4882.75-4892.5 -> 0.21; 6.81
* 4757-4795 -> 0.10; 6.46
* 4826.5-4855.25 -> 0.15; 6.72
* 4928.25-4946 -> 0.28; 6.79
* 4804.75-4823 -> 0.14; 6.54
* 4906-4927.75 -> 0.26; 6.76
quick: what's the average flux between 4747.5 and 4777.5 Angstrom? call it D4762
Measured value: 6.7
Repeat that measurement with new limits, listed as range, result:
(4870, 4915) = 6.67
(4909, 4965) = 8.44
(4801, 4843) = 6.72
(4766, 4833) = 6.61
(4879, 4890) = 7.08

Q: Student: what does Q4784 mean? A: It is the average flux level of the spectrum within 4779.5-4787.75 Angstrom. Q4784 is 6.74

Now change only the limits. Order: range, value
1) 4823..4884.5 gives 6.77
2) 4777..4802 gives 6.59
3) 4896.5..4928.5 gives 6.6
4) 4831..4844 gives 6.53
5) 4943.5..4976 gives 10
